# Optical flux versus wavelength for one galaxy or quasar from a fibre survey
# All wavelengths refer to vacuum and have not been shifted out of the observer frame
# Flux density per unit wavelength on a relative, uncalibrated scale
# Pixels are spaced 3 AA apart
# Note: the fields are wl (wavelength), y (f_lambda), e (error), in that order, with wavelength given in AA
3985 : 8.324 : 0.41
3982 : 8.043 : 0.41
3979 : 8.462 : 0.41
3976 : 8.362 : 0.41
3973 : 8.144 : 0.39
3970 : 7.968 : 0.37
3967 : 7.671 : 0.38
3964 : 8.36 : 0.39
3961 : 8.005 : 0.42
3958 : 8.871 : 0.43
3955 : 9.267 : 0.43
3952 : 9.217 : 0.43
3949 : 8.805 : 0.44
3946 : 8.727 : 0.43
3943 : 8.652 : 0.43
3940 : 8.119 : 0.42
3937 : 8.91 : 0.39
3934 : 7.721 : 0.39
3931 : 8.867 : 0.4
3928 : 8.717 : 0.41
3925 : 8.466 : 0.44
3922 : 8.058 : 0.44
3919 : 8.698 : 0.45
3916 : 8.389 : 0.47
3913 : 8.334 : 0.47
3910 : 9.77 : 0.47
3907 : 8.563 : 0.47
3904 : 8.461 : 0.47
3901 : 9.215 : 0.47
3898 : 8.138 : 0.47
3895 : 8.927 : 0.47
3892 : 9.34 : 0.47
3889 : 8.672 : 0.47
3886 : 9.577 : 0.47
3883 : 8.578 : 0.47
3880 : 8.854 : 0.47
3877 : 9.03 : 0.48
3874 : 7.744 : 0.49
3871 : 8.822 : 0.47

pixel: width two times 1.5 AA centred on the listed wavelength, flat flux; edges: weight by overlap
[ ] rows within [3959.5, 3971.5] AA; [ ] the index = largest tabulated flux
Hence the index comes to 8.36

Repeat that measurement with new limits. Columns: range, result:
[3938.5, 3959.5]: 9.267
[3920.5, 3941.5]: 8.91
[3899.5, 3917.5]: 9.77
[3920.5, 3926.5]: 8.466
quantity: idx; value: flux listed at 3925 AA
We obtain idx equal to 8.466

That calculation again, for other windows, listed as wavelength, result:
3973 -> 8.144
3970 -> 7.968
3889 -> 8.672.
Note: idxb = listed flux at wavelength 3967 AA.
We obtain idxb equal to 7.671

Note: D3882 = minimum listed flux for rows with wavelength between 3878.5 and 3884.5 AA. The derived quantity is 8.578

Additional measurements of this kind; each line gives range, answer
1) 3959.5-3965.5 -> 8.005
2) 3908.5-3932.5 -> 8.058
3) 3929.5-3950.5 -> 7.721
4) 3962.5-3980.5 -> 7.671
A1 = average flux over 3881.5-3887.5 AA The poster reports 9.08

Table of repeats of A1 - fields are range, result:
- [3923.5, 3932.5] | 8.68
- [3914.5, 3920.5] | 8.54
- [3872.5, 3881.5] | 8.54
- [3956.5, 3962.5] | 8.44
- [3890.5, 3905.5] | 8.82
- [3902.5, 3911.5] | 8.93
